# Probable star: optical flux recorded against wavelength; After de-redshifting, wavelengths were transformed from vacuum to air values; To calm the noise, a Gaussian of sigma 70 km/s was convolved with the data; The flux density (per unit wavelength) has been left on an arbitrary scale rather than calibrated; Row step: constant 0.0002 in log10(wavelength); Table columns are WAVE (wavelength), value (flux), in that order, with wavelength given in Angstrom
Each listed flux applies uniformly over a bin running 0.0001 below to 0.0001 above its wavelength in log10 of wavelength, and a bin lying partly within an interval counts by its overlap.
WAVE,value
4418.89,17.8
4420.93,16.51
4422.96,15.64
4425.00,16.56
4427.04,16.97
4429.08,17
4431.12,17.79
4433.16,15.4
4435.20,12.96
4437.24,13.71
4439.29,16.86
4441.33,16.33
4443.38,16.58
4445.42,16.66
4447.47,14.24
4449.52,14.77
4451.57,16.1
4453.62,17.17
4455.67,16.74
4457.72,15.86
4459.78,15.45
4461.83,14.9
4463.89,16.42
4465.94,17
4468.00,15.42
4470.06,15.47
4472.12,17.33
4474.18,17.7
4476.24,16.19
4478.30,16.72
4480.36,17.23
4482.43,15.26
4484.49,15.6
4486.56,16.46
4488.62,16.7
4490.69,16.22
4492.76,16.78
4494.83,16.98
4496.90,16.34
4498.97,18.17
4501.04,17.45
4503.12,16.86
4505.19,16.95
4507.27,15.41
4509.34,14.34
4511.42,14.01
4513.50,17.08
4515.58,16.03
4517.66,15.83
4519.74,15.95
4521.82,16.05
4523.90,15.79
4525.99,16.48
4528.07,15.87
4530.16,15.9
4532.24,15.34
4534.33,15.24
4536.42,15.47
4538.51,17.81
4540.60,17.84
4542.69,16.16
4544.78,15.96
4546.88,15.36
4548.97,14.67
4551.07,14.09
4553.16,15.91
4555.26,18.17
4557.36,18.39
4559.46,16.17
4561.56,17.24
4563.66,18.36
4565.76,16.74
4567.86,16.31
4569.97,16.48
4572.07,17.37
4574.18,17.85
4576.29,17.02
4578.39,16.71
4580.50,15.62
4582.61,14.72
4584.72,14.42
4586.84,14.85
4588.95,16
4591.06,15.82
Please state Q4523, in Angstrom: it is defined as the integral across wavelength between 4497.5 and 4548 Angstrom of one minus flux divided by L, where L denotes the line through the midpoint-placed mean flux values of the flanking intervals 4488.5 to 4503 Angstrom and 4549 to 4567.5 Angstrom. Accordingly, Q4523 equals 2.17 Angstrom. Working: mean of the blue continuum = 17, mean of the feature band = 16.1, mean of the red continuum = 16.7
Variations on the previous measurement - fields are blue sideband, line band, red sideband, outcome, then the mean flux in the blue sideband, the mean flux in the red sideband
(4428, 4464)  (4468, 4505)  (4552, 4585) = -1.2 Angstrom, 15.8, 16.8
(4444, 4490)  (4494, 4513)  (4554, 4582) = 0.2 Angstrom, 16.2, 17.1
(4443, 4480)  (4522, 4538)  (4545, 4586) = 0.5 Angstrom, 16.2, 16.4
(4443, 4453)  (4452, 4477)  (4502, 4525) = -0.9 Angstrom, 15.7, 15.8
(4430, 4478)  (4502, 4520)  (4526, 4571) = 0.4 Angstrom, 16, 16.4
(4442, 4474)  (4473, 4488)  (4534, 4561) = -0.3 Angstrom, 16.1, 16.3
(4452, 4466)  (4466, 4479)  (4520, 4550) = -0.3 Angstrom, 16.2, 16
